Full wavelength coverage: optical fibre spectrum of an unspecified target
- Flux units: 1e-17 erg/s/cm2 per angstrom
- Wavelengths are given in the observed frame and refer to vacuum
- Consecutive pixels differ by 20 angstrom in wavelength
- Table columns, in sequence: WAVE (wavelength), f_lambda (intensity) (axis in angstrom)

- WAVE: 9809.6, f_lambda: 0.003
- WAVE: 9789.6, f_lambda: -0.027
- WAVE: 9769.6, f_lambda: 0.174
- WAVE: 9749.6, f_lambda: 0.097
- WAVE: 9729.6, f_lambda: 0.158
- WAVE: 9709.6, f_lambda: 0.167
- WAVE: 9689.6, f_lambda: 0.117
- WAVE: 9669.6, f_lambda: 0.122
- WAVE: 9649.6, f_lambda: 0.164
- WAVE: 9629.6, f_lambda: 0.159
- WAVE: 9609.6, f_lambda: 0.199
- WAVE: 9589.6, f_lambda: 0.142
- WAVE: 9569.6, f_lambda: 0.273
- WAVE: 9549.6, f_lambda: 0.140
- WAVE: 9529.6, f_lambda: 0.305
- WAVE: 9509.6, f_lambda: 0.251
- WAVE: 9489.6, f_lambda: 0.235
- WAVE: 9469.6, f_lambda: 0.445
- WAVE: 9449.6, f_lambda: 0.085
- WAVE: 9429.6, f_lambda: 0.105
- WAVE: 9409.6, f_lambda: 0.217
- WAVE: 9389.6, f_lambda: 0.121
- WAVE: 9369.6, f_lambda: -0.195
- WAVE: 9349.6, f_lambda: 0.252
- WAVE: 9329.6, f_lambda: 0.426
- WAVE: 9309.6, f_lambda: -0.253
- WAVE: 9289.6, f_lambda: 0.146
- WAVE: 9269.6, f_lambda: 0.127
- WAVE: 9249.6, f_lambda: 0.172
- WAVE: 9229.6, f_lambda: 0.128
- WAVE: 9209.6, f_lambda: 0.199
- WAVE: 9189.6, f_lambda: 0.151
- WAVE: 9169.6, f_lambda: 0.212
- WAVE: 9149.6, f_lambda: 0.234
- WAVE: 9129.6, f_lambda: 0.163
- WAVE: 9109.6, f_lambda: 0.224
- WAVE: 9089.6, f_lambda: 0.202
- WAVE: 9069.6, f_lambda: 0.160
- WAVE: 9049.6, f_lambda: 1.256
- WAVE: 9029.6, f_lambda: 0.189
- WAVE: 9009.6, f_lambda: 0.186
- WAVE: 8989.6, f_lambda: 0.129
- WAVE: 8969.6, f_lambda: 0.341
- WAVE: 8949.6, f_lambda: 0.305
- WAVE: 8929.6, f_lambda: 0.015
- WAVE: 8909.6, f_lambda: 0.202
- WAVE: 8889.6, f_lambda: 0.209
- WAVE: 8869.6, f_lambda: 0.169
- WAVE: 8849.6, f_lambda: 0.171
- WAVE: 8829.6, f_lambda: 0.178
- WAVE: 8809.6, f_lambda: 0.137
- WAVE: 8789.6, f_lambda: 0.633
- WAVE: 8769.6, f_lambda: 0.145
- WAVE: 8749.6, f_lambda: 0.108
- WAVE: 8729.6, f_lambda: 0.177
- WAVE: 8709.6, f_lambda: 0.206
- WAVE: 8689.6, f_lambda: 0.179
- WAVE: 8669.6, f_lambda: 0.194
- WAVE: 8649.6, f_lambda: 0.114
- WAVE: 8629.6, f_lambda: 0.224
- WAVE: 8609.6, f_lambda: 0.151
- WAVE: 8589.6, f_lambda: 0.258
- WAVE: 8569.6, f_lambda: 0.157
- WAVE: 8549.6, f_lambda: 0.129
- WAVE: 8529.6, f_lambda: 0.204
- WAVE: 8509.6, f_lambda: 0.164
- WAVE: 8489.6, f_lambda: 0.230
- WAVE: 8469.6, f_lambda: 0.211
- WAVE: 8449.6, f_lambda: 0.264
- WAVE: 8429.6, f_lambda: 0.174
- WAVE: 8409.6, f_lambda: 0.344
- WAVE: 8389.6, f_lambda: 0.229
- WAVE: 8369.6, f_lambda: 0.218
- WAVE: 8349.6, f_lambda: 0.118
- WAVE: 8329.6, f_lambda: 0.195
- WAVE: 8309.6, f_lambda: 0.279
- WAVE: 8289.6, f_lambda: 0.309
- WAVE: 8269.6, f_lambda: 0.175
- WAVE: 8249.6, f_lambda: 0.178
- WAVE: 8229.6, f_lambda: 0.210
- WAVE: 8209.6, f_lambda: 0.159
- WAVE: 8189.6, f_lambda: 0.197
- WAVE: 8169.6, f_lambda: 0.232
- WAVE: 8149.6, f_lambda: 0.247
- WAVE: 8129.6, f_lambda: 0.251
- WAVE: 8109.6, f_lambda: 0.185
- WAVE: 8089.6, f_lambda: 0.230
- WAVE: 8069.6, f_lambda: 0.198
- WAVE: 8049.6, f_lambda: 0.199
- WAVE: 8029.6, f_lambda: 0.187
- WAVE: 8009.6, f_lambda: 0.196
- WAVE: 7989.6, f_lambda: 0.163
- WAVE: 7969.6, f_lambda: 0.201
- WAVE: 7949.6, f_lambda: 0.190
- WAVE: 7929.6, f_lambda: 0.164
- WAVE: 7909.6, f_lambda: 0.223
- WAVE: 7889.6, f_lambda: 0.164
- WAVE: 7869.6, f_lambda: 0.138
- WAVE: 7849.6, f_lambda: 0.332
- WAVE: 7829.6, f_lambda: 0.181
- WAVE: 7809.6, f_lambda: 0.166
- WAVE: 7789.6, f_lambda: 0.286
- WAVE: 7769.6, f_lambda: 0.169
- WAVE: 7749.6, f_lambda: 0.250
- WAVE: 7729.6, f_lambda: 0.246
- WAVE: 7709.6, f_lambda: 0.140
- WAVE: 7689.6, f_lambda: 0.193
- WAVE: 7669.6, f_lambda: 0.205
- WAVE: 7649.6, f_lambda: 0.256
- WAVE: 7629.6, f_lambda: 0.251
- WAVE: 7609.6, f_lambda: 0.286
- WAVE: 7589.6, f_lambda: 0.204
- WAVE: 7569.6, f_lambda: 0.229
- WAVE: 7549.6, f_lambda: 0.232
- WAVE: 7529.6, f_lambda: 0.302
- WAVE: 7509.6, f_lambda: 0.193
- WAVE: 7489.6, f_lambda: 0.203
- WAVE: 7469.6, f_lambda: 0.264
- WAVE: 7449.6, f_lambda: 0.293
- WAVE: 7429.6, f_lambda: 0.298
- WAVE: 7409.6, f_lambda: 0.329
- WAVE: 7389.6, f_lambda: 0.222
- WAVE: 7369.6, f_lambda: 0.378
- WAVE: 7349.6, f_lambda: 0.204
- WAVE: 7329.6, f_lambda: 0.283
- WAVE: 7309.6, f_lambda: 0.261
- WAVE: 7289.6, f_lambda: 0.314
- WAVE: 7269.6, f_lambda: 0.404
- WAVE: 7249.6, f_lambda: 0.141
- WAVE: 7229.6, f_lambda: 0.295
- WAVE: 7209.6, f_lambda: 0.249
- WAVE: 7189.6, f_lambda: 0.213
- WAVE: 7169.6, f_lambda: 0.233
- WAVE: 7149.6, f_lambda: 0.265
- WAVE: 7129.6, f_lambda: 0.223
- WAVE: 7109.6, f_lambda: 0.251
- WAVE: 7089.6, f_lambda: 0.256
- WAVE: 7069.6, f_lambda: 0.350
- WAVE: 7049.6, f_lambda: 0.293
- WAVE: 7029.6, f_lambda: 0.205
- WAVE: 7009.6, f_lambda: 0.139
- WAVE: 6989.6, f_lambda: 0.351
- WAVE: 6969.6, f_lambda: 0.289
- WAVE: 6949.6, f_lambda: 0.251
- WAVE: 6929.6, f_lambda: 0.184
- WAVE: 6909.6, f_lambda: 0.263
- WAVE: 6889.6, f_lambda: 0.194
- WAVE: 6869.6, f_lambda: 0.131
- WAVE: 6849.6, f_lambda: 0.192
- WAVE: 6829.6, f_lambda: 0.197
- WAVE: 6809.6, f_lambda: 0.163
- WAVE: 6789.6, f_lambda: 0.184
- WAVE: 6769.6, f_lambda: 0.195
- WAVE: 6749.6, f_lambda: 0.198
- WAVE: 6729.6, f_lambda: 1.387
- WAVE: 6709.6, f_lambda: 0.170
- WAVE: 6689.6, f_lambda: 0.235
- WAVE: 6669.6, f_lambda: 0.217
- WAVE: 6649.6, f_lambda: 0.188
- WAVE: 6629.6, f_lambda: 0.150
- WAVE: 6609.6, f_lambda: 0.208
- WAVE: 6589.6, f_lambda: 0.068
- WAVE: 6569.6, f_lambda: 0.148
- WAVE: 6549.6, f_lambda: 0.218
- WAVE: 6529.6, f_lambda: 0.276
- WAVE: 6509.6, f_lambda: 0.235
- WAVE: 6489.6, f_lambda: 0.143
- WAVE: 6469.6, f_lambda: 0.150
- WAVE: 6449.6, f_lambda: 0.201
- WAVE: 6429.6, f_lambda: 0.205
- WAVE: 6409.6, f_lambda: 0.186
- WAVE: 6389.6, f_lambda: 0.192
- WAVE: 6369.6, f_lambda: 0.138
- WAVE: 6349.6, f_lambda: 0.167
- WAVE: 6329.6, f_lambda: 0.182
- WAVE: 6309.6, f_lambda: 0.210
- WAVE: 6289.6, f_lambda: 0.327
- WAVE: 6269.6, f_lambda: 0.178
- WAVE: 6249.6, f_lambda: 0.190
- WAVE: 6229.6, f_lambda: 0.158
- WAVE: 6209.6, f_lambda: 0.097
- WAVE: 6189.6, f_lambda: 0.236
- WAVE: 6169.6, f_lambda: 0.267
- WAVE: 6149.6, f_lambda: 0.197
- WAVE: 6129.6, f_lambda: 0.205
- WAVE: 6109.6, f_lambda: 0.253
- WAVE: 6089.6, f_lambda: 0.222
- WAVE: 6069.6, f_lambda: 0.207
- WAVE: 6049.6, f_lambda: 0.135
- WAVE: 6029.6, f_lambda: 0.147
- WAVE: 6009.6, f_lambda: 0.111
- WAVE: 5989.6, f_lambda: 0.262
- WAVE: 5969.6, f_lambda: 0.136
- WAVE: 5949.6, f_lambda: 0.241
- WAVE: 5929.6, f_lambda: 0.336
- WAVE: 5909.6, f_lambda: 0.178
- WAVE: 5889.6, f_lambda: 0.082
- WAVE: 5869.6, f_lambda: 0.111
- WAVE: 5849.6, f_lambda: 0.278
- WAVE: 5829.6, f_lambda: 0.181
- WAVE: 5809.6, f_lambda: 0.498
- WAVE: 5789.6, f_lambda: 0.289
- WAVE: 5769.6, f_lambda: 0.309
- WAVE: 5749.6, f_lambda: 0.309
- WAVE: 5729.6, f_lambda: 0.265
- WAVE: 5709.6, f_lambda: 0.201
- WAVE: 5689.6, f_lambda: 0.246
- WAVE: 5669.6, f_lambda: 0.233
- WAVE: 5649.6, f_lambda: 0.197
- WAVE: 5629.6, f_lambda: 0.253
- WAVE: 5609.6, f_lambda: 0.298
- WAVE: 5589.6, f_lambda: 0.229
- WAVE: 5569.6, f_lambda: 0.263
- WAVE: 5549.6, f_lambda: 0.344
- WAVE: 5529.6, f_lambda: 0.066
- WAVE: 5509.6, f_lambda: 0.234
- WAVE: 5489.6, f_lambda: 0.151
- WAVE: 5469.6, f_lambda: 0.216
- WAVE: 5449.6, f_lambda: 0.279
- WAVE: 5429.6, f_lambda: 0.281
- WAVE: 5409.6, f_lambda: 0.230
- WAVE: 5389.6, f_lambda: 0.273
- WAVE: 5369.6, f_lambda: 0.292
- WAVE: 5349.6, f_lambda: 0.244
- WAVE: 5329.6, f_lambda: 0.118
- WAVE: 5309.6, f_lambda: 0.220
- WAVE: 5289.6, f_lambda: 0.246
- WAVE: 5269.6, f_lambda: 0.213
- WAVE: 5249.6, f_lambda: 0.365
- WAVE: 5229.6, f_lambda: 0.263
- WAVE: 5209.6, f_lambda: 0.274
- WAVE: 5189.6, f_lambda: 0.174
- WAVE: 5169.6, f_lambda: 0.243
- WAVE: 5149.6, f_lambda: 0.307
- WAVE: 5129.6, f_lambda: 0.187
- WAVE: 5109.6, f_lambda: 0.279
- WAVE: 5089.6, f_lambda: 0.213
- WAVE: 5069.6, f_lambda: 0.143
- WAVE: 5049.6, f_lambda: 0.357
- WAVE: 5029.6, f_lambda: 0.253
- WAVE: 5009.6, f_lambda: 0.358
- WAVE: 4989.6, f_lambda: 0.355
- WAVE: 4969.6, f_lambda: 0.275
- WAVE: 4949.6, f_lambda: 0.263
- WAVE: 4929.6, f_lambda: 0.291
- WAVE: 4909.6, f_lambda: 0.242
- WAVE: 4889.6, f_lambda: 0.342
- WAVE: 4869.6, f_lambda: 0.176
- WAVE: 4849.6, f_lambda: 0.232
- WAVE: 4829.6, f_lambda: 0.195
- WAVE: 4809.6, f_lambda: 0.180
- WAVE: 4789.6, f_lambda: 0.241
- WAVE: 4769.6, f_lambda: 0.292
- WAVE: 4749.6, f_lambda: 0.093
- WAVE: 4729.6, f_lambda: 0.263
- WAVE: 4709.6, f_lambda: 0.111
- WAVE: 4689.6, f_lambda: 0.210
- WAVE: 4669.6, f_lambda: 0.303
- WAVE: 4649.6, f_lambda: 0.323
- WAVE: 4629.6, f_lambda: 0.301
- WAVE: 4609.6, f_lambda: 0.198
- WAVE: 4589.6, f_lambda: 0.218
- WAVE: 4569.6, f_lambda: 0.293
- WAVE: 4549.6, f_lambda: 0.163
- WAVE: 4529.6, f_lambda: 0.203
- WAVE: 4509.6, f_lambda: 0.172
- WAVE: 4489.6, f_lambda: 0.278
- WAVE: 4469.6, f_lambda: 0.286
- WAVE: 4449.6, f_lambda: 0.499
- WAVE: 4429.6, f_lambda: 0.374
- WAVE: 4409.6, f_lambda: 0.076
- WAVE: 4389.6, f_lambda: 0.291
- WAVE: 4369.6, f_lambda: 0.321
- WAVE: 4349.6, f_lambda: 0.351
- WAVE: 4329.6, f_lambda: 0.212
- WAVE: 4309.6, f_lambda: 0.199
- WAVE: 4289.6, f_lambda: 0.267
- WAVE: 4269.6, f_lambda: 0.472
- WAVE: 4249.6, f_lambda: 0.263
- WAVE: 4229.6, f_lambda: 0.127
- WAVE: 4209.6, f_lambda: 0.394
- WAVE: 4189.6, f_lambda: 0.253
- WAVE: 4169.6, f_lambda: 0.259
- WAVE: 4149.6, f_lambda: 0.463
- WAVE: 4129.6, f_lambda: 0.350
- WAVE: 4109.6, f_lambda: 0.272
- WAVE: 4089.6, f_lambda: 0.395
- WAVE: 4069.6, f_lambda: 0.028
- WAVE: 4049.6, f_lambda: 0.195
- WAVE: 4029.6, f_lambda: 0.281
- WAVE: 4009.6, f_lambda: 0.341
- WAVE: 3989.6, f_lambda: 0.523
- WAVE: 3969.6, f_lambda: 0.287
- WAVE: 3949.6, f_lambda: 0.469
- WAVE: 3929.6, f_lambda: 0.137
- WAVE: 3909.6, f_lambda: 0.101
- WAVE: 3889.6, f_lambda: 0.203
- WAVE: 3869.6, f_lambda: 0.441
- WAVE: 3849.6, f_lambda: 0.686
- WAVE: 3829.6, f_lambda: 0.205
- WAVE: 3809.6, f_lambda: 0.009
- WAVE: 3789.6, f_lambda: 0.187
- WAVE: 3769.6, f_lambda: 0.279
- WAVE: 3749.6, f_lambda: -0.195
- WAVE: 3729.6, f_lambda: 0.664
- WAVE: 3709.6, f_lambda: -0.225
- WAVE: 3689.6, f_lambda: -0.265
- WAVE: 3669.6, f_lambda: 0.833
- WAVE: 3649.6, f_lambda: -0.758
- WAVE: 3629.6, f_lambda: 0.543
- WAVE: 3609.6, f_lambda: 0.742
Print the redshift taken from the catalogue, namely 0.81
